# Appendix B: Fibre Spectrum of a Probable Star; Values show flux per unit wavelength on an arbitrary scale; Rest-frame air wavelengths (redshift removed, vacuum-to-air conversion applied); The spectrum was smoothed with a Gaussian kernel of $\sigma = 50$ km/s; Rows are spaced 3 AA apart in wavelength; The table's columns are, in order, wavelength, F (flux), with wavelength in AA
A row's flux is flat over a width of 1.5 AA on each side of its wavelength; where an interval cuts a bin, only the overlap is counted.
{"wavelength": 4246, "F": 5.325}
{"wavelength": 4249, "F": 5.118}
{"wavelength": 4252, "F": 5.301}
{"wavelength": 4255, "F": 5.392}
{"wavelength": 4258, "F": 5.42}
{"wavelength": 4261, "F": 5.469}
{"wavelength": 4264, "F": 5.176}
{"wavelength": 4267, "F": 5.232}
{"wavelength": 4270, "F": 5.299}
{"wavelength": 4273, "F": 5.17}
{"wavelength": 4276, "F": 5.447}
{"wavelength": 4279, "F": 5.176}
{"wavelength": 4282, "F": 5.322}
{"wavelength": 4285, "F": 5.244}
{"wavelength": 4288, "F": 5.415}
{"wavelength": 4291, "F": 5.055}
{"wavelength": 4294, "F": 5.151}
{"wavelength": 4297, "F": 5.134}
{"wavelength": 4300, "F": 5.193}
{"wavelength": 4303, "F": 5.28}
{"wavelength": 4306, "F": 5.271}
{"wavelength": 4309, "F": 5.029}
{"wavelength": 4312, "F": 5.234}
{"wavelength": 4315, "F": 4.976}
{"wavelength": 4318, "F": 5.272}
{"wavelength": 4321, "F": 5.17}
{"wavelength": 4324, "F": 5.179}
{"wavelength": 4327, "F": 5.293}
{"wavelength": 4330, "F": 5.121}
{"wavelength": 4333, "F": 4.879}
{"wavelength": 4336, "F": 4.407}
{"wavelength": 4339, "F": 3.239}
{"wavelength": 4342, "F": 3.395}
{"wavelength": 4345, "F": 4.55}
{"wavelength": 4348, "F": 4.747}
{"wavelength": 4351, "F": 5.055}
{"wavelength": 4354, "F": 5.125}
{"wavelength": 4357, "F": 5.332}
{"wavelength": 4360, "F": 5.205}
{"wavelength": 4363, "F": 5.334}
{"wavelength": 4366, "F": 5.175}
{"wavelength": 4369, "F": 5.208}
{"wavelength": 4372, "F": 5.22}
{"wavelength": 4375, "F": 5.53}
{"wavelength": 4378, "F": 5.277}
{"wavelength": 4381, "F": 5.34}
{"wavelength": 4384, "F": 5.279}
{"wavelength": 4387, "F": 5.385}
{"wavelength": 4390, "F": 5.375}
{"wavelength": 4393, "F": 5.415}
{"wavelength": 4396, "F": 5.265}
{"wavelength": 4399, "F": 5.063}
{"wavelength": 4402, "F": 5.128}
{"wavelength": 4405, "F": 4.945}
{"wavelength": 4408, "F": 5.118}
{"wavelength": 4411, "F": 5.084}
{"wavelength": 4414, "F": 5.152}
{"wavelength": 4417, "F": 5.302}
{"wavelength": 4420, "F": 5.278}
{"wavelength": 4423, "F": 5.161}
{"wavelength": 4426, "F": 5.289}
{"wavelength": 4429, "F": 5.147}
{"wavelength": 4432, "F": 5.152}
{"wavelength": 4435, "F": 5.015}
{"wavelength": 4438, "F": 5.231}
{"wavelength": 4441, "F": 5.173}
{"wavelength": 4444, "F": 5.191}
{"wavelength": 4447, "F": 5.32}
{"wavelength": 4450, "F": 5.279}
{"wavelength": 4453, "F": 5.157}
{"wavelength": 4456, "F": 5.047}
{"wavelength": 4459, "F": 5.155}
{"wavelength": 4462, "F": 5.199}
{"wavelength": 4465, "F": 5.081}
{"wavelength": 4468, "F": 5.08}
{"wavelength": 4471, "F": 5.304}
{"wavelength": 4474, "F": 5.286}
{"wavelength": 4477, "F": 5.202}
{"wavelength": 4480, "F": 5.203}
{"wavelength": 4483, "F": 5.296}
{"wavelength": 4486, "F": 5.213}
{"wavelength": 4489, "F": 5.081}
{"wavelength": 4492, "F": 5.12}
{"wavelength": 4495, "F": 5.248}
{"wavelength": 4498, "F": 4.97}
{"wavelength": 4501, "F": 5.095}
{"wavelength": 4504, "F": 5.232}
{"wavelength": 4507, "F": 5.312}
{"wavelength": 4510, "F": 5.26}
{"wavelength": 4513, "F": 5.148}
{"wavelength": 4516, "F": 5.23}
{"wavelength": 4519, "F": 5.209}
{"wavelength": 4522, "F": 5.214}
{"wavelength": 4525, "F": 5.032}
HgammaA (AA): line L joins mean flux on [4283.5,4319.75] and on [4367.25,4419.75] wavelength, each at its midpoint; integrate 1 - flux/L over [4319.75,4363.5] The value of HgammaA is 3.55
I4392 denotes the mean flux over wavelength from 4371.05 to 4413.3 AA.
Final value 5.24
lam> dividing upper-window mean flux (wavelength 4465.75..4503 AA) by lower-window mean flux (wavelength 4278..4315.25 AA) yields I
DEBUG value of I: 1.0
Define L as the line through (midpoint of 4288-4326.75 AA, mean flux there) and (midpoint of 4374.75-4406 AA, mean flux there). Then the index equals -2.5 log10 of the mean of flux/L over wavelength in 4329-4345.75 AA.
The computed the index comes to 0.23 mag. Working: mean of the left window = 5.18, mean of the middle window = 4.23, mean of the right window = 5.27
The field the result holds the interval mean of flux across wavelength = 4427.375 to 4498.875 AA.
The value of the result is 5.17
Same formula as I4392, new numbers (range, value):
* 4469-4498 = 5.2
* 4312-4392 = 5.01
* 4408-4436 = 5.18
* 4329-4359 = 4.59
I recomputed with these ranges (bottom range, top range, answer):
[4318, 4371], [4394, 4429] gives 1.06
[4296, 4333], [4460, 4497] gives 1.00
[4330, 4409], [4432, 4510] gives 1.04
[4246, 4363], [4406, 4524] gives 1.02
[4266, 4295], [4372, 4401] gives 1.01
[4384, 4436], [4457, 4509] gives 1.00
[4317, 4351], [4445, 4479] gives 1.11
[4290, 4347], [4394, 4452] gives 1.06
